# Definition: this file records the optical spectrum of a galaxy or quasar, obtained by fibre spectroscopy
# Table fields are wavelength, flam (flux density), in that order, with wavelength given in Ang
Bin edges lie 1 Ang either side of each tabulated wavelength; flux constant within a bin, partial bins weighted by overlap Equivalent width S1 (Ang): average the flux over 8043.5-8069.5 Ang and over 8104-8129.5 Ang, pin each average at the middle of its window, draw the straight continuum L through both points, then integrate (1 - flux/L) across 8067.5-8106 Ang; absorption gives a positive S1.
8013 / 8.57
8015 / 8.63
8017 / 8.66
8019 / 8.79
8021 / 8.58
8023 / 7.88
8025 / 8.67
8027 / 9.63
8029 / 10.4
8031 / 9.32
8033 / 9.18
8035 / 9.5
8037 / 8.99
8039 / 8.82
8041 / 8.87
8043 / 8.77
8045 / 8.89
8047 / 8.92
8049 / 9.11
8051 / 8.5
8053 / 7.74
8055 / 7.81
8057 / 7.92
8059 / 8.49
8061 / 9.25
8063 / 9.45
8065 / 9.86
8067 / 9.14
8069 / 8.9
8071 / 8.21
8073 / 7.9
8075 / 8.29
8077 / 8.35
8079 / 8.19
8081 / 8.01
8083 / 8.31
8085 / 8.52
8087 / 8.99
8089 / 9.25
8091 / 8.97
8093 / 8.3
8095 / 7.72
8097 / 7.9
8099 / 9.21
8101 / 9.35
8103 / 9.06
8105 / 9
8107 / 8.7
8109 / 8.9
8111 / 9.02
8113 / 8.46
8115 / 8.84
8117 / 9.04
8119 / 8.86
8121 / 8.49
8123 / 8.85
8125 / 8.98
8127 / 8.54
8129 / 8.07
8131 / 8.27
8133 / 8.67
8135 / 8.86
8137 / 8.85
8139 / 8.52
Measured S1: 0.91 Ang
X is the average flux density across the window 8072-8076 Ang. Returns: 8.09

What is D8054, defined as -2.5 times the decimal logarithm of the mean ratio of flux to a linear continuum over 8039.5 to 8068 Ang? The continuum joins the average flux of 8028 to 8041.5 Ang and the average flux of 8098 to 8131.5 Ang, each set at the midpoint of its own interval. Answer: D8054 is 0.05 mag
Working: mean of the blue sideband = 9.31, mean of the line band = 8.77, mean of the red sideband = 8.81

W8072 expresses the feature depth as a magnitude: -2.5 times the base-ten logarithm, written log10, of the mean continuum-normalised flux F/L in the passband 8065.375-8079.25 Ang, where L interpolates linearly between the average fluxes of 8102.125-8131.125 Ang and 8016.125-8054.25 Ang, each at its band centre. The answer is 0.04 mag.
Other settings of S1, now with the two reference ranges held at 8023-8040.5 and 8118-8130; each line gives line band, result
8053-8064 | 0.66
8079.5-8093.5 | 0.40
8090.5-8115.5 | 0.13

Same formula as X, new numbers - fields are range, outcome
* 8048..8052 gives 8.8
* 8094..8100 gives 8.28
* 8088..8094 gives 8.84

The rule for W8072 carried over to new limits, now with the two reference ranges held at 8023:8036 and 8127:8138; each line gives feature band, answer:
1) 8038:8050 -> 0.039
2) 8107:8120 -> -0.019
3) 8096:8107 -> -0.013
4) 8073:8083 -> 0.098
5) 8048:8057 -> 0.113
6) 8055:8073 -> 0.034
